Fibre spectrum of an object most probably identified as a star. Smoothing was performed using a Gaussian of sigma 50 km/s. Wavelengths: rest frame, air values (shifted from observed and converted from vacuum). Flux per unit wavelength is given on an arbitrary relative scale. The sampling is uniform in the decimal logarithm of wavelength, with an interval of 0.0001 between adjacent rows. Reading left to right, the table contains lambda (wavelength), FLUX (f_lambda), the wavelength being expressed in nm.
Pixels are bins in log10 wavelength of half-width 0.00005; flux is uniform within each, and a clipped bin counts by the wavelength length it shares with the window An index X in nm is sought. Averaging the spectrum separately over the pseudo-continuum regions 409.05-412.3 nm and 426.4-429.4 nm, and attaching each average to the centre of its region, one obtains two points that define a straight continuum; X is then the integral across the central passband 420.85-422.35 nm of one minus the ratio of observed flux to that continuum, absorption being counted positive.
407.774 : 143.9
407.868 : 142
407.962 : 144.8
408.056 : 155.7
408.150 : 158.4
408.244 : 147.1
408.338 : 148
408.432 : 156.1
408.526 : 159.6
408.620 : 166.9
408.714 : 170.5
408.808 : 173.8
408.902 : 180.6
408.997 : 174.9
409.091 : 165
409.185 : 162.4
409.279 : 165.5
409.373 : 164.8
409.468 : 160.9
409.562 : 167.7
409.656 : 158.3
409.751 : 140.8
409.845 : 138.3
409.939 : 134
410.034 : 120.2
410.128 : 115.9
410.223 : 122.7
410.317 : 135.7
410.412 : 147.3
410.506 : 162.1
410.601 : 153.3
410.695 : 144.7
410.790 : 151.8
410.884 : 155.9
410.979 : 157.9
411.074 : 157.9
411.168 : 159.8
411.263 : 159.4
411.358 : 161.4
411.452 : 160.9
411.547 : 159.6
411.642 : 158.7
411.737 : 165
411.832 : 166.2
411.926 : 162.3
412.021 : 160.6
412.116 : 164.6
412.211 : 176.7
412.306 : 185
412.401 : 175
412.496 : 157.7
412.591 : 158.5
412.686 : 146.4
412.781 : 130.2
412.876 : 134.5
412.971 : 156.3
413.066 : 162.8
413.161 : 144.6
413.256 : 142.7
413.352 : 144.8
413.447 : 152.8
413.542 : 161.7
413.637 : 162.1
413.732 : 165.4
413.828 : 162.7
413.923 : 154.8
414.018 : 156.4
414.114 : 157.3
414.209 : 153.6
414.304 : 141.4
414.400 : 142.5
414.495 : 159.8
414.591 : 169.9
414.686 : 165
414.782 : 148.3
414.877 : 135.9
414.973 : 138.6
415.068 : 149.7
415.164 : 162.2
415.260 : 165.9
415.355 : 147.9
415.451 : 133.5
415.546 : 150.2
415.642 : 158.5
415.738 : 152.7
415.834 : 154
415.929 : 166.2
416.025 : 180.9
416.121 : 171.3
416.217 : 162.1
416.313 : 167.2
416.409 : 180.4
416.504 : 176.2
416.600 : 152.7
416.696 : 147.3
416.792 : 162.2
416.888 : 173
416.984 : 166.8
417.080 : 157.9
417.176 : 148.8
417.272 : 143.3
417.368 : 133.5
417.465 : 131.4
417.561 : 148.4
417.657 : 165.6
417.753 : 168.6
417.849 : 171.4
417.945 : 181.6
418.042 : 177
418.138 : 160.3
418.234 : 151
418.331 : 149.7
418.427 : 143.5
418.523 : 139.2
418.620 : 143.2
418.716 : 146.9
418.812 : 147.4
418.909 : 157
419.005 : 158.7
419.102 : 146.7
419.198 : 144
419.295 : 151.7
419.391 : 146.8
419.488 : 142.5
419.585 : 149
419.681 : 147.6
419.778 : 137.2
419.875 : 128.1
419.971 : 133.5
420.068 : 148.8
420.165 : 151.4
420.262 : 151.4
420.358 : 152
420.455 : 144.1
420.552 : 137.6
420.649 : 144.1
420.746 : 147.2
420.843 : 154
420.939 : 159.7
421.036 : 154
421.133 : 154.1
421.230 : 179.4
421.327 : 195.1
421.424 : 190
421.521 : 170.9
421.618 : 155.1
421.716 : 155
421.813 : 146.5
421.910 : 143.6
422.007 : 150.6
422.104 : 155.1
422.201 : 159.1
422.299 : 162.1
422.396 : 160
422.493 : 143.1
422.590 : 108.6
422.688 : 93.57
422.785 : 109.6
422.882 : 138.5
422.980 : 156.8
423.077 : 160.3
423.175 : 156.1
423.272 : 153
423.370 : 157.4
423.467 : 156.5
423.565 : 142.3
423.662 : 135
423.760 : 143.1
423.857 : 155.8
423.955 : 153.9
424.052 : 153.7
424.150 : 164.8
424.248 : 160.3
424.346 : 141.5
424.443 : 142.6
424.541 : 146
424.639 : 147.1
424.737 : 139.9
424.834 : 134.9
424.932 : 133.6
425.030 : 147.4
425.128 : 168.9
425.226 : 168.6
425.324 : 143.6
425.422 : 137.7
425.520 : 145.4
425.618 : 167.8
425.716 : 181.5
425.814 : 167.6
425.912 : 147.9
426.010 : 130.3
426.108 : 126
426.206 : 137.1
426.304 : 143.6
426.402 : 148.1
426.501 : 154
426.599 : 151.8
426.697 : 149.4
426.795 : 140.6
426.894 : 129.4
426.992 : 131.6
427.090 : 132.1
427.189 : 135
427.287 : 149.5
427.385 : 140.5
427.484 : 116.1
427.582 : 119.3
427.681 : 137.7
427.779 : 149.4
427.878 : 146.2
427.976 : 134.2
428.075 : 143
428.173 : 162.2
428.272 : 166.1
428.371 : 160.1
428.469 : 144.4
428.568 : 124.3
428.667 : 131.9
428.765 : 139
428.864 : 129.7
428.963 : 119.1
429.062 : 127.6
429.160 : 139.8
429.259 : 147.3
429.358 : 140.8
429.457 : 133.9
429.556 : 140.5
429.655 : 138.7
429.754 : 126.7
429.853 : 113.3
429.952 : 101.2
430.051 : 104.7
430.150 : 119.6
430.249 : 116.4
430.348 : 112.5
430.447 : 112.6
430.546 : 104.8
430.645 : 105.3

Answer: -0.17 nm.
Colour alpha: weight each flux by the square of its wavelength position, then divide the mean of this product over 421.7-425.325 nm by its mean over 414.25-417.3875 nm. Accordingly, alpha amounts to 0.97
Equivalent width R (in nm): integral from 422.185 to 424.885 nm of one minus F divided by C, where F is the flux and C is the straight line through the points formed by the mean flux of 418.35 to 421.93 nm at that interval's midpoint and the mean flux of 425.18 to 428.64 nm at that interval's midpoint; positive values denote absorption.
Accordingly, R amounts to 0.05 nm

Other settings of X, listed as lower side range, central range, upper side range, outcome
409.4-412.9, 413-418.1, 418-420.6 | -0.237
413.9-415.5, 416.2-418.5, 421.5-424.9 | -0.130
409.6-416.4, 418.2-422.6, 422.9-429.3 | -0.059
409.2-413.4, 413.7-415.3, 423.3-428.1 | -0.030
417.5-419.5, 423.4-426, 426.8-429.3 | -0.125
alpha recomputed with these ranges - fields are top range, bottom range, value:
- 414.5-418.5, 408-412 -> 1.05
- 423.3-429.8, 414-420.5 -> 0.98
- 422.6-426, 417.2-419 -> 0.99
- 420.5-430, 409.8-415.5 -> 1.01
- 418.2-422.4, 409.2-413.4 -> 1.03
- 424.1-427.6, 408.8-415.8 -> 1.00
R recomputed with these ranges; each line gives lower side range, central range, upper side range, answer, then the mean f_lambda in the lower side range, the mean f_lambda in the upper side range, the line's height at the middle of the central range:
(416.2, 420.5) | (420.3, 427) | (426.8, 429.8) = -0.22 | 153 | 138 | 145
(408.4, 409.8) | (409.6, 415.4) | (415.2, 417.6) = 0.29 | 165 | 157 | 161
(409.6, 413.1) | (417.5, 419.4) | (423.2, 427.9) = -0.07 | 153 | 146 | 149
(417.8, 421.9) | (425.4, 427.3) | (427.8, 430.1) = -0.06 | 153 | 136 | 141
